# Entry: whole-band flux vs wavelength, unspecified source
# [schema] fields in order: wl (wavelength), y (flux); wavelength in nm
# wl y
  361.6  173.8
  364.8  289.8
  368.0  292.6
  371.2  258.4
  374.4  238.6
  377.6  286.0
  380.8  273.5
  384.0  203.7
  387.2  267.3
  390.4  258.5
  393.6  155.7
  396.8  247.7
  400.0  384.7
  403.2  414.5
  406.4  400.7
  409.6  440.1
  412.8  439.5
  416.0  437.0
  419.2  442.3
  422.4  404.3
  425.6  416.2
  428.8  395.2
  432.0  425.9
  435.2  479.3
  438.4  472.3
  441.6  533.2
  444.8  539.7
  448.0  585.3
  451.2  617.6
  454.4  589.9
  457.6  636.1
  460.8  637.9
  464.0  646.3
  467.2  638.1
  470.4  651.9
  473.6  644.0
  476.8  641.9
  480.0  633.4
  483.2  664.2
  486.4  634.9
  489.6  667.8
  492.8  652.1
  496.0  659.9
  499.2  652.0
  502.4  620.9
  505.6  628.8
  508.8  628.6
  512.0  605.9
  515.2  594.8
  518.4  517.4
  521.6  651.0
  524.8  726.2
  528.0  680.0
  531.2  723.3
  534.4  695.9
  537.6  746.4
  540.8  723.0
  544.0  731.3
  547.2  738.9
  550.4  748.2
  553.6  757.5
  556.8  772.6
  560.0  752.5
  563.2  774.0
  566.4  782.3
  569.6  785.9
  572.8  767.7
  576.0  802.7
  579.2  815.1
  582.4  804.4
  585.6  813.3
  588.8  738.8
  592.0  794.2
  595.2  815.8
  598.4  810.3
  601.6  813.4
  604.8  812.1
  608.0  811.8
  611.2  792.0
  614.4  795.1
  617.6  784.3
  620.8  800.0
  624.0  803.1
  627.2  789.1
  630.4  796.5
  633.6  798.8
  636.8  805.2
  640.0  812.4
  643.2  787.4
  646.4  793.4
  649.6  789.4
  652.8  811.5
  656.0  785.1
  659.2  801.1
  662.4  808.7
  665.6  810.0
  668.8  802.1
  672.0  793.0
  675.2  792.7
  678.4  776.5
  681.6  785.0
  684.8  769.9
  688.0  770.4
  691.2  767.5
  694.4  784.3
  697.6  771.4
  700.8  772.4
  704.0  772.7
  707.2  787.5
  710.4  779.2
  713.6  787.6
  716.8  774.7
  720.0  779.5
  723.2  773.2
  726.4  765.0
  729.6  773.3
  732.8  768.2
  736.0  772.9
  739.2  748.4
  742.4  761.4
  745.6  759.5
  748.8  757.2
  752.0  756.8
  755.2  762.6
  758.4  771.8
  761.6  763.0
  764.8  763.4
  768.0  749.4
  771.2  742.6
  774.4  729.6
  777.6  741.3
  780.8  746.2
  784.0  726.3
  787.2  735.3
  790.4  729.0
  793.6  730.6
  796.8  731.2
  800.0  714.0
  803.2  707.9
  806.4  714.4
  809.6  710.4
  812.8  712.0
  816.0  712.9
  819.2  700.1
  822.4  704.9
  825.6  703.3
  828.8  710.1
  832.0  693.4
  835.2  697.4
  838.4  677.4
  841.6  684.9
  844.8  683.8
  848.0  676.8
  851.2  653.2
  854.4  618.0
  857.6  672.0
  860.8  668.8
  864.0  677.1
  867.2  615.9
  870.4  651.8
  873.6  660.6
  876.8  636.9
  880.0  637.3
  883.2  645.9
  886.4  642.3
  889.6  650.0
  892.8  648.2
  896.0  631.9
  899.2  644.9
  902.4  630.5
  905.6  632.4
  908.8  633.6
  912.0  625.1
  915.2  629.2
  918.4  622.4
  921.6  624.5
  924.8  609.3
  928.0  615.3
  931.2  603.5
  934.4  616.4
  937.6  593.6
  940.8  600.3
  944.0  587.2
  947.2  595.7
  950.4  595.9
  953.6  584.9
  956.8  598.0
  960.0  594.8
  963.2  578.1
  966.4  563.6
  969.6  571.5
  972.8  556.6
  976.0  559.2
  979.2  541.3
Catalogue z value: 0.000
